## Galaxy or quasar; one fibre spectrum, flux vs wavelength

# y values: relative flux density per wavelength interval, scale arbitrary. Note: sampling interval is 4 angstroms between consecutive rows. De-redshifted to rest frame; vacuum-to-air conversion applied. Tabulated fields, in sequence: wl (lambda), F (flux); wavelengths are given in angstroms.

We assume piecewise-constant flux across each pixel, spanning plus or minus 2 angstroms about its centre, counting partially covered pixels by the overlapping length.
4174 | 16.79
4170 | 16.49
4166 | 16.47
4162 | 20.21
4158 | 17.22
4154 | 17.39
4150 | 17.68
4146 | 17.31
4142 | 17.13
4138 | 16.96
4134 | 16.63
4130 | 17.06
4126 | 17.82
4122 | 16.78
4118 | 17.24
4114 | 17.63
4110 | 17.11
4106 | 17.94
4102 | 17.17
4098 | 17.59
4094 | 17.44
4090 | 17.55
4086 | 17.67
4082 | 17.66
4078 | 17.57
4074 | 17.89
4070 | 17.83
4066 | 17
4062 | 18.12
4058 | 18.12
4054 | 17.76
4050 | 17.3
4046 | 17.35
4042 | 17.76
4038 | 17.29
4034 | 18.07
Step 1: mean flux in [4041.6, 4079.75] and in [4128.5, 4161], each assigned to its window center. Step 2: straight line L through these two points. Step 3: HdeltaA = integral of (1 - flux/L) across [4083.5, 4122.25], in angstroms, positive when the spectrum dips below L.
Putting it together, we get 0.1 angstroms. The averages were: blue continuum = 17.7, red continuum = 17.3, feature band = 17.4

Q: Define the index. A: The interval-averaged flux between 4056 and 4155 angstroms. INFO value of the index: 17.5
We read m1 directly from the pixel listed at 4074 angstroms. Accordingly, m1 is 17.89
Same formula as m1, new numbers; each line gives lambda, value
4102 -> 17.17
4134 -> 16.63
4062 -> 18.12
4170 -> 16.49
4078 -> 17.57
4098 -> 17.59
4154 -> 17.39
